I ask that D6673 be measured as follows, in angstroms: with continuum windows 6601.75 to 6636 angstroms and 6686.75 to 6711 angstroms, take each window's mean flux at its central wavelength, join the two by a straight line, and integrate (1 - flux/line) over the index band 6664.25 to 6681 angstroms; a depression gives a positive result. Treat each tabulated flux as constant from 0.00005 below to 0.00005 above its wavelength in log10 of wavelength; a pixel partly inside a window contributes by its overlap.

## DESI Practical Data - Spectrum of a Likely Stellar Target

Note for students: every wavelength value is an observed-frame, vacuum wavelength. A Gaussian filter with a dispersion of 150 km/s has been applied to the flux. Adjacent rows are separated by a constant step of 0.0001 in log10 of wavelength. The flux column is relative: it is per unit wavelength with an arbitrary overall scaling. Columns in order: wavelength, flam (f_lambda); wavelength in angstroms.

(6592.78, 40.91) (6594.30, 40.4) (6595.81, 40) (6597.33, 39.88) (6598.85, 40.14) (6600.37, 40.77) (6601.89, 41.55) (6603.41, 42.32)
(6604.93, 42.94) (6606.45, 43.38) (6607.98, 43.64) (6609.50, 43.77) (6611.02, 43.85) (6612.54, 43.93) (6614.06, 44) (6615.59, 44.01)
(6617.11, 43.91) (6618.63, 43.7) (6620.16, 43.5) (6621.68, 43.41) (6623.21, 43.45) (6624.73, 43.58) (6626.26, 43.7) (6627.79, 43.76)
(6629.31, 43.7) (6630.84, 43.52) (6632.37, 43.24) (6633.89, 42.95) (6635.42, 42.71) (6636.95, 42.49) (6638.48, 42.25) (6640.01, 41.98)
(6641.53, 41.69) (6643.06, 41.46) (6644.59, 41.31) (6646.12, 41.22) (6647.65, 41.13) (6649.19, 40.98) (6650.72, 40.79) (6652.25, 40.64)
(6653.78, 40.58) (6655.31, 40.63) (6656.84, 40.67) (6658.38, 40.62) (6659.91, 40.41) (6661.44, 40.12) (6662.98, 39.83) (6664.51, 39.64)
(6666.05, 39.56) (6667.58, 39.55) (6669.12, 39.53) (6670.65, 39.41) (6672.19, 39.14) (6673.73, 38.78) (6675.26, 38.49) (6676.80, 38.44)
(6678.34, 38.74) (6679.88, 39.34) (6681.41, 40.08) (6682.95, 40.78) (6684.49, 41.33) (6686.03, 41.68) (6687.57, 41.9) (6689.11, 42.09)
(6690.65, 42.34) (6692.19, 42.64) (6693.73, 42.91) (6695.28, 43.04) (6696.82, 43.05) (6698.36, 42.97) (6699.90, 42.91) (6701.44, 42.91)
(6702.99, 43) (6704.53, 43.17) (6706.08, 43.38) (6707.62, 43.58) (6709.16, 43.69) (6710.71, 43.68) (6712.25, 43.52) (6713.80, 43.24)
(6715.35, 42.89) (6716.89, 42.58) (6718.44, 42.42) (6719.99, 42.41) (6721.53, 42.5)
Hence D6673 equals 1.5 angstroms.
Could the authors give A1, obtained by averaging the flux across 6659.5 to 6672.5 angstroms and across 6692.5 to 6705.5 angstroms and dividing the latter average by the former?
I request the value 1.08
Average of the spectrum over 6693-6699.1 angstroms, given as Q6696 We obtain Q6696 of 43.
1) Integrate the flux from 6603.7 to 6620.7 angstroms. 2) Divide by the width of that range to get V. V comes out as 43.6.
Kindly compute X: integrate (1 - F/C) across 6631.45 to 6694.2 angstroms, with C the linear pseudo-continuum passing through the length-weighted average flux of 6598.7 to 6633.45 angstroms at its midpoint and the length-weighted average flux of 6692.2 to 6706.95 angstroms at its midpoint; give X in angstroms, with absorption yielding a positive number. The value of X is 3.3 angstroms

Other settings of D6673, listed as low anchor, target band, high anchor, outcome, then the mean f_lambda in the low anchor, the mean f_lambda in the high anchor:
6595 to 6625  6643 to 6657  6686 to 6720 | 0.6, 42.8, 42.9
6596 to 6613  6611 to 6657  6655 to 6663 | -1.4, 42.3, 40.4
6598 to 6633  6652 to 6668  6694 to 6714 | 1.1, 43.2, 43.2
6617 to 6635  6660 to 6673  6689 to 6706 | 1.1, 43.5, 42.9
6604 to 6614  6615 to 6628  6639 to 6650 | -0.3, 43.6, 41.4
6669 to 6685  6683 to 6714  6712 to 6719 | -1.1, 39.4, 42.9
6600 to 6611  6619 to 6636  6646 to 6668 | -0.7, 42.8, 40.4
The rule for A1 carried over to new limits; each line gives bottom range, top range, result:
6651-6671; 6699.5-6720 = 1.07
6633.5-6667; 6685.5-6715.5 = 1.05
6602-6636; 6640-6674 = 0.93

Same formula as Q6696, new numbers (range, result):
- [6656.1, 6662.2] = 40.5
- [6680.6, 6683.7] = 40.5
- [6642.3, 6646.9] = 41.3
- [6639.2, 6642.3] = 41.9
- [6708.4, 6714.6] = 43.5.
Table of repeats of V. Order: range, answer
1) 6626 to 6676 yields 41.1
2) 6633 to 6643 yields 42.3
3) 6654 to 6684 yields 39.7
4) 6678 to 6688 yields 40.6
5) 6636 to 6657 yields 41.3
